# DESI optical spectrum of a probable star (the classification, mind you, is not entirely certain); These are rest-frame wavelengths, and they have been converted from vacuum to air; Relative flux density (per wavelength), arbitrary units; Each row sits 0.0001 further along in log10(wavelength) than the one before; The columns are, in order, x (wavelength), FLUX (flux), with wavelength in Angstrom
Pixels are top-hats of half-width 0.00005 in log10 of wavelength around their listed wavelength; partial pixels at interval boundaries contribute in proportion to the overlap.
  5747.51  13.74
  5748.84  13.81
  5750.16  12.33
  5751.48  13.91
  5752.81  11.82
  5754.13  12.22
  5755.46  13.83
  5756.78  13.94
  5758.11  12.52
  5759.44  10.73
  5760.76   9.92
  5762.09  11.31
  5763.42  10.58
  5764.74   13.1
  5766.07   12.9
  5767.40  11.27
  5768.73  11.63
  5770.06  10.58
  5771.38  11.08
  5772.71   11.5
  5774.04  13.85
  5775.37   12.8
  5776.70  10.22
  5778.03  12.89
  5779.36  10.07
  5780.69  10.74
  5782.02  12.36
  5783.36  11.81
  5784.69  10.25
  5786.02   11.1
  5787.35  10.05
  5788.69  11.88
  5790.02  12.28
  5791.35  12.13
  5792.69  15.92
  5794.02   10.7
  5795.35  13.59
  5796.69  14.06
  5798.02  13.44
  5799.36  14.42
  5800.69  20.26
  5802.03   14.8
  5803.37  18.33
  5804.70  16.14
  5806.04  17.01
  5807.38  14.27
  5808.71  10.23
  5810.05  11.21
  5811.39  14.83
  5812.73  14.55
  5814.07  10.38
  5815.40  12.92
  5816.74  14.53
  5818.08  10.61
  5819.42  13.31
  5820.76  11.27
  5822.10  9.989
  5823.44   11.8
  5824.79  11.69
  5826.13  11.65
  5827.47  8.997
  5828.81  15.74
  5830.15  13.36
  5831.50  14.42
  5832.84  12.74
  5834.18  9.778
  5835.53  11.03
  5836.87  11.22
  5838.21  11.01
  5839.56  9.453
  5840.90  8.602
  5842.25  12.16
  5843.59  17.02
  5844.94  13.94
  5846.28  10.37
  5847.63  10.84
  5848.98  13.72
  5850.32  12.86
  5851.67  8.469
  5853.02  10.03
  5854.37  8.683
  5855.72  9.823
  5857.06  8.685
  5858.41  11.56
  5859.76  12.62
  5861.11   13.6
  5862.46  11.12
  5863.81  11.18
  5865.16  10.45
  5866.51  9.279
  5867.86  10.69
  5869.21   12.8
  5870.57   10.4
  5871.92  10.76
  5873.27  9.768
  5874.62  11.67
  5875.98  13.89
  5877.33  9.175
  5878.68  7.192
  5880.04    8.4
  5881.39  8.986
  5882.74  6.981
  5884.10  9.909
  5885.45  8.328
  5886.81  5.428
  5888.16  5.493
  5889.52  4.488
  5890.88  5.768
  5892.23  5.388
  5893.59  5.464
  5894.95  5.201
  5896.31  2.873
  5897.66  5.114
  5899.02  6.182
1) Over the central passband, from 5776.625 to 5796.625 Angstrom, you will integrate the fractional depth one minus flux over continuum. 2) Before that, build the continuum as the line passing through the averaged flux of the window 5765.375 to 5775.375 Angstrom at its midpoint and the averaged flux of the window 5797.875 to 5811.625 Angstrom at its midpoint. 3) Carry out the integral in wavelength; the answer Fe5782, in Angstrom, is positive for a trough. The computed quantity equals 2.3 Angstrom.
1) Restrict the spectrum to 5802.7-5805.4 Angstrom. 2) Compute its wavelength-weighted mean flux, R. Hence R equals 17.2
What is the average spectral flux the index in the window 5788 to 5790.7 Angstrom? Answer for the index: 12.1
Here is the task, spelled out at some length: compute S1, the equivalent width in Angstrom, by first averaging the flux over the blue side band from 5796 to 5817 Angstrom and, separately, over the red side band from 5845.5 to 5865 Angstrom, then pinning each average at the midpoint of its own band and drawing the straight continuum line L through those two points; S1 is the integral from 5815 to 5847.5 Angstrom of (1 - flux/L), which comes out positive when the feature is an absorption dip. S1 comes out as 1.8 Angstrom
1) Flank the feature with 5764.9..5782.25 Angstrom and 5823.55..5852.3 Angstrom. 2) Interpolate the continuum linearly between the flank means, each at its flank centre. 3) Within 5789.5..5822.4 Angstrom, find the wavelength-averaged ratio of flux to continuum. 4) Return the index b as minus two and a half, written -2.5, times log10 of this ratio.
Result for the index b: -0.16 mag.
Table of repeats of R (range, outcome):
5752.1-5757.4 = 13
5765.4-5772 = 11.5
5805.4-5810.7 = 13.2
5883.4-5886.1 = 9.11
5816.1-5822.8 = 11.9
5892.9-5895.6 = 5.32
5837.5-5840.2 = 10.3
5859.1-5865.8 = 11.8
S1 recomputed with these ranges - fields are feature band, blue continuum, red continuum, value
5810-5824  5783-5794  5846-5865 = -1.1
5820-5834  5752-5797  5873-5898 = -3.4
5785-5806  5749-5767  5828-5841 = -3.3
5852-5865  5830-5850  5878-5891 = -1.1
